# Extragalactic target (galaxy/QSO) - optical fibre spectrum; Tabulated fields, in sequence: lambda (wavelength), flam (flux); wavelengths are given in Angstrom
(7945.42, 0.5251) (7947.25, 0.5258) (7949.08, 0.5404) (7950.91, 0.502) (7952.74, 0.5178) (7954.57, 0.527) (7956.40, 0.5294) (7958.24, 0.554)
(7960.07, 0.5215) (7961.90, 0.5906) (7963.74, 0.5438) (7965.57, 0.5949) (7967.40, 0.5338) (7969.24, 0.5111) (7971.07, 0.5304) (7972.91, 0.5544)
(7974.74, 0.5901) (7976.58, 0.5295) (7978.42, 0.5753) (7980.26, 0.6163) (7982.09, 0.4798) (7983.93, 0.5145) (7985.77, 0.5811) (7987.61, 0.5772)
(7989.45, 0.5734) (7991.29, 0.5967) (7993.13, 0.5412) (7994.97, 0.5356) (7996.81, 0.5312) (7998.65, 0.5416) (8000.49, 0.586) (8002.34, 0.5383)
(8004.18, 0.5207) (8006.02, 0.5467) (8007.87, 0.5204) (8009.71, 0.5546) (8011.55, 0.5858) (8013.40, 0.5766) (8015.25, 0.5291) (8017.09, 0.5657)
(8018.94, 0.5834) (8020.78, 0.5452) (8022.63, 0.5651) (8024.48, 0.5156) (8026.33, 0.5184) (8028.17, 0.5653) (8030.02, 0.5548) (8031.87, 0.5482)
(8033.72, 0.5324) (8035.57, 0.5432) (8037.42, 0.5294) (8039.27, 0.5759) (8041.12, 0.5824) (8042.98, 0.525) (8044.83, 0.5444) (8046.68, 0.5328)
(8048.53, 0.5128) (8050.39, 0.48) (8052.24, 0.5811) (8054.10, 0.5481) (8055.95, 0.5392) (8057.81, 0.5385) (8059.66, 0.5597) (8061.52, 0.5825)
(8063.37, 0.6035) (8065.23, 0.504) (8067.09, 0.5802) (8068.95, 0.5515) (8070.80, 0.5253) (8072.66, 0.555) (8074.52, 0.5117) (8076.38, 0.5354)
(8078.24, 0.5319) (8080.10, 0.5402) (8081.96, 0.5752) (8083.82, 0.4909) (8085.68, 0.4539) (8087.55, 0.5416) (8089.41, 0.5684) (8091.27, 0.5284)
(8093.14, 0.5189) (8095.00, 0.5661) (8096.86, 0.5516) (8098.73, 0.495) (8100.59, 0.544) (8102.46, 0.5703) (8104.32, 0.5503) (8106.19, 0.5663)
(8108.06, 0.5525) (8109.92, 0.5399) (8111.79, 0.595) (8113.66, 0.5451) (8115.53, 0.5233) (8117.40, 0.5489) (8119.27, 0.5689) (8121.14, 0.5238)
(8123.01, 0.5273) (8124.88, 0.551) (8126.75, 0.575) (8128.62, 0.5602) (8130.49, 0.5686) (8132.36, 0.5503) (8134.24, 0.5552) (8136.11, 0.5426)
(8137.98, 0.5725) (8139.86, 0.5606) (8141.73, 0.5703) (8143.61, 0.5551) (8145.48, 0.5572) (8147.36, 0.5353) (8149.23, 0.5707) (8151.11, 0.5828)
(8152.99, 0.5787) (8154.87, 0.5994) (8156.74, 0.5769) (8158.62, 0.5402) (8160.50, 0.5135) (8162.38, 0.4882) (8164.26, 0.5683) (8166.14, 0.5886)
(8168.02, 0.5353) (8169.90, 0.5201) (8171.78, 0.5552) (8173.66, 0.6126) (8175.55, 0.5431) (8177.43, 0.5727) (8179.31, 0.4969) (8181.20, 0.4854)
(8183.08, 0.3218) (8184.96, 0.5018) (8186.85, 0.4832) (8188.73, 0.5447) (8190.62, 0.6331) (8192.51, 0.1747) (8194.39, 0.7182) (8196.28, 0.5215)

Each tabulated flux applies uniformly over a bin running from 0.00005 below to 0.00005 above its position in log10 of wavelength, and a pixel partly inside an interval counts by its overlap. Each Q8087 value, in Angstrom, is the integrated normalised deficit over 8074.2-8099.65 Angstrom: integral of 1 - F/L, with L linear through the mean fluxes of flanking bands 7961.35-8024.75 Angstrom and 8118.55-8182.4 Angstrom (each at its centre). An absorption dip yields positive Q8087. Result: 1.06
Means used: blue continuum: 0.554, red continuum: 0.552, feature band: 0.53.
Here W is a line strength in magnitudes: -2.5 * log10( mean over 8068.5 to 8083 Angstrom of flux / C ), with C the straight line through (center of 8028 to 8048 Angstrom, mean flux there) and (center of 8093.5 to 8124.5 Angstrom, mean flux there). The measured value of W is 0.01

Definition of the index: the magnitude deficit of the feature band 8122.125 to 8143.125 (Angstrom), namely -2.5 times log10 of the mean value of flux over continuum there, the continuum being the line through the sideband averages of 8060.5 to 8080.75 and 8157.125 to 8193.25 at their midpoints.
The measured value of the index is -0.06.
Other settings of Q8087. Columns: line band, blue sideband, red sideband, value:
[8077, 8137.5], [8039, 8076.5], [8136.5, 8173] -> 0.7 Angstrom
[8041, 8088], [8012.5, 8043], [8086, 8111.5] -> 0.8 Angstrom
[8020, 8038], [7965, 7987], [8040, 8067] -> 0.2 Angstrom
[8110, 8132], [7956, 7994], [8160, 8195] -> -1.1 Angstrom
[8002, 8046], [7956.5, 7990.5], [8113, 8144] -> 0.4 Angstrom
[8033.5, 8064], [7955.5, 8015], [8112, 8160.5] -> 0.4 Angstrom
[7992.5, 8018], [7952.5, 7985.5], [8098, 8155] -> 0.0 Angstrom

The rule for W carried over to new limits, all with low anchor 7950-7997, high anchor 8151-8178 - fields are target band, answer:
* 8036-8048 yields 0.01 mag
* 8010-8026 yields -0.01 mag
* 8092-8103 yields 0.03 mag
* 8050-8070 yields 0.00 mag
